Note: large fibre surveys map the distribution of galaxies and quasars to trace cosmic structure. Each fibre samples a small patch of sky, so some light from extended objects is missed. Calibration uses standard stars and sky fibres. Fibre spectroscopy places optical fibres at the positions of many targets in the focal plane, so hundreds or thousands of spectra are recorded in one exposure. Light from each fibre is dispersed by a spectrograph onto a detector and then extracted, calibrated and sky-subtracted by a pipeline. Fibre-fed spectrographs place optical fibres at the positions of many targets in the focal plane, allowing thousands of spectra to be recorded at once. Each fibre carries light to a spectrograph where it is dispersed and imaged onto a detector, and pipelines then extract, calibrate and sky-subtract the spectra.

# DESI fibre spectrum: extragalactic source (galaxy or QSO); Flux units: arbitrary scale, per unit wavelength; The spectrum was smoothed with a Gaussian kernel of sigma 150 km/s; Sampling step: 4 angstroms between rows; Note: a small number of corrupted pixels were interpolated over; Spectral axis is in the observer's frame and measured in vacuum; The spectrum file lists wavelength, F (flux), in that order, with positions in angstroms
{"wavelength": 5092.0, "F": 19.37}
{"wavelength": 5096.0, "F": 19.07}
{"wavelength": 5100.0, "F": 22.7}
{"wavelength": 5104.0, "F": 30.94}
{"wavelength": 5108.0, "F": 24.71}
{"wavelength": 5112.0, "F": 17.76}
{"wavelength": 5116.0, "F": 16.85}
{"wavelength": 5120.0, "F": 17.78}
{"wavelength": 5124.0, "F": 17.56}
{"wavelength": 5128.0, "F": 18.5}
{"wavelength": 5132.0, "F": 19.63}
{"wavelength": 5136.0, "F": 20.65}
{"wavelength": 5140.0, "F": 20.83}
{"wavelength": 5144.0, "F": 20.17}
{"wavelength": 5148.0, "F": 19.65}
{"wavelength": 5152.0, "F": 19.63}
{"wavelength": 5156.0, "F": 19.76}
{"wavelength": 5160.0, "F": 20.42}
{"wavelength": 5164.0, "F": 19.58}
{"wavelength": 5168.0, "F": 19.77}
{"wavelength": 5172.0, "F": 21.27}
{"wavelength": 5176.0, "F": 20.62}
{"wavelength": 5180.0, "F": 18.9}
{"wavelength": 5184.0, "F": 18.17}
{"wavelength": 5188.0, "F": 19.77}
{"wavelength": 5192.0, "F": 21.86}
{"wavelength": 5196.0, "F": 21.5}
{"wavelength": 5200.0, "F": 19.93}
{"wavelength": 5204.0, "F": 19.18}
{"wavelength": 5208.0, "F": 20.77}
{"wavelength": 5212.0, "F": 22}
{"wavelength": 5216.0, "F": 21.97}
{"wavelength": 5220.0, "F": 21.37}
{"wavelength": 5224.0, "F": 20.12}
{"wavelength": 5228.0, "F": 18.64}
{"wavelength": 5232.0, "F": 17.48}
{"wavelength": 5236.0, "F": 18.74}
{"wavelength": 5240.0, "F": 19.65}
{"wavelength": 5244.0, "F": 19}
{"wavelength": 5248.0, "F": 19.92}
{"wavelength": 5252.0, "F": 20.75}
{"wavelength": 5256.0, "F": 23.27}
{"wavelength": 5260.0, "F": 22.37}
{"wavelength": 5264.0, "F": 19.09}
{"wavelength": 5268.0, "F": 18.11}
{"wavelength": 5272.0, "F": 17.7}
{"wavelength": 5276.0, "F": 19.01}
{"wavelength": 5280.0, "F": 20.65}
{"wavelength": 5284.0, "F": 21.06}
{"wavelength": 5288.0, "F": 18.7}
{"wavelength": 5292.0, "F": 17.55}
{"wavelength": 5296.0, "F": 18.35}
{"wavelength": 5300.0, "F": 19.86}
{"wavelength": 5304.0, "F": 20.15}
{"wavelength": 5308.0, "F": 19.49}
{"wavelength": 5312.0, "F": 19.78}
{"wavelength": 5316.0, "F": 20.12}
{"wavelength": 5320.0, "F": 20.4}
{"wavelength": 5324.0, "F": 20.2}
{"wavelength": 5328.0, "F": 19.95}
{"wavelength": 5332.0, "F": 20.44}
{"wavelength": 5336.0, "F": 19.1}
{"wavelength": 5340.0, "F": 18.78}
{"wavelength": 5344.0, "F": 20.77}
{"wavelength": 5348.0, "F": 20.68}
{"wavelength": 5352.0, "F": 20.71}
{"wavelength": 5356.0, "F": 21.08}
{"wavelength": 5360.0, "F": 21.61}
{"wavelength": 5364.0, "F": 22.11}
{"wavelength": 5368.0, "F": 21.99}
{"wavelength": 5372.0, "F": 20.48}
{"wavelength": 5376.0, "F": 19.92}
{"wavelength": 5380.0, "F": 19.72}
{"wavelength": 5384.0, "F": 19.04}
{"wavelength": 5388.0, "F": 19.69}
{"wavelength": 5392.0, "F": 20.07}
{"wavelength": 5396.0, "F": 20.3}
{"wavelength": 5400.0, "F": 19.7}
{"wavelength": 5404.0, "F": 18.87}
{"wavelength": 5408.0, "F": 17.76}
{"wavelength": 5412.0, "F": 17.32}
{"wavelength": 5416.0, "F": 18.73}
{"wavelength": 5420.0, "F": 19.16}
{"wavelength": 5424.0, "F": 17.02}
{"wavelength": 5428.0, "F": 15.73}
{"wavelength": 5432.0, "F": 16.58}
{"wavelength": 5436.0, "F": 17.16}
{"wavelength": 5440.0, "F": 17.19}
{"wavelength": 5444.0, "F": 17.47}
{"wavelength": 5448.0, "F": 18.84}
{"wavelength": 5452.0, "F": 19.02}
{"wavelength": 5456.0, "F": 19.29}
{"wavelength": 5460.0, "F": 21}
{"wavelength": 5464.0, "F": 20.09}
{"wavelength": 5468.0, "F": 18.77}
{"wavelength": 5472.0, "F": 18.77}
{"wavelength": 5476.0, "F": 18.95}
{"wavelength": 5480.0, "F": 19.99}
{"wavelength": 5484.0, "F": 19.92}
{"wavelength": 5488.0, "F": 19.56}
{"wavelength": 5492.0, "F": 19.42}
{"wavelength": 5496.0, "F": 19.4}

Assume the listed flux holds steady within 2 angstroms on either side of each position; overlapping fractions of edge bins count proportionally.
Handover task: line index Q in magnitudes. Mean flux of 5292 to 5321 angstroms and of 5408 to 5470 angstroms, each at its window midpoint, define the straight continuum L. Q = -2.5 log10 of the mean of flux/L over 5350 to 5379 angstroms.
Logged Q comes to -0.11 mag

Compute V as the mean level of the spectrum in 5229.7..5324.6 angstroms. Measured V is 19.6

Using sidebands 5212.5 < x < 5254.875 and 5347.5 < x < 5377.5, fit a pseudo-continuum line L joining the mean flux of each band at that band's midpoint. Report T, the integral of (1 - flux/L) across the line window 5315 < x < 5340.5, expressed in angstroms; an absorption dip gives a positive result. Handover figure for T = 1.1 angstroms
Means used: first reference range 19.9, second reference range 21.1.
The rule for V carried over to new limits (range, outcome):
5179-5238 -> 20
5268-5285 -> 19.3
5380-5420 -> 19.1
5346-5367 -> 21.3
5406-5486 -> 18.4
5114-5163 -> 19.3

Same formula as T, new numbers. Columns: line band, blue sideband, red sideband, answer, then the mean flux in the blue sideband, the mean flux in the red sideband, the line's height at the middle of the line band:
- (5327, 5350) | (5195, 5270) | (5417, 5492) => -0.62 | 20.2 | 18.6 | 19.4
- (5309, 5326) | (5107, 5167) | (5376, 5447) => -1.21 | 19.5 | 18.4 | 18.8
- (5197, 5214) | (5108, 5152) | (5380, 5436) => -1.35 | 19.2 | 18.5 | 19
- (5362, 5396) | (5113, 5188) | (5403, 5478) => -3.38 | 19.4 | 18.3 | 18.5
